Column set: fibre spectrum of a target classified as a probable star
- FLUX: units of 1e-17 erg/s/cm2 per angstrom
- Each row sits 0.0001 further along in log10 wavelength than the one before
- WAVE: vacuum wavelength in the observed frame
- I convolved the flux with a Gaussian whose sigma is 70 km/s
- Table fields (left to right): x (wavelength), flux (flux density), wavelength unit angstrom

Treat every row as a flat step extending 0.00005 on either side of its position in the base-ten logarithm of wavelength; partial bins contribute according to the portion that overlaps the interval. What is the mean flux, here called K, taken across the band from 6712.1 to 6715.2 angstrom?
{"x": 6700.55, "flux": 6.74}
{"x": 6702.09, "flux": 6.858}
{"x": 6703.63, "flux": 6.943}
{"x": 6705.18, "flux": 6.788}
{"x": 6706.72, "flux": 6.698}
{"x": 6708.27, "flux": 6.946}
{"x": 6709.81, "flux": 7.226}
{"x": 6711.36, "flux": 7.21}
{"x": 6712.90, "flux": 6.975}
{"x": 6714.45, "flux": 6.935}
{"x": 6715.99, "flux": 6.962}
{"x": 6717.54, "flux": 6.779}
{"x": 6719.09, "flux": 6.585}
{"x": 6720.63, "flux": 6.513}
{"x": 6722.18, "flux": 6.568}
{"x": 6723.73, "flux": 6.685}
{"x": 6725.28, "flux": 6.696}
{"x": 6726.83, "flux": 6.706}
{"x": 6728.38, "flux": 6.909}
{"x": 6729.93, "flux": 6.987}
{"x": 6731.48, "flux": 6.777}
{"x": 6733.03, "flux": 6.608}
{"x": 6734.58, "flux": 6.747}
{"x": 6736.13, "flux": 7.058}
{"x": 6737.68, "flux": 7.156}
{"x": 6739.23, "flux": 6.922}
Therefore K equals 6.96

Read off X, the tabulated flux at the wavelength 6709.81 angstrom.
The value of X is 7.226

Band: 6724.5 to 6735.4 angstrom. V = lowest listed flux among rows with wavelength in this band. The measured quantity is 6.608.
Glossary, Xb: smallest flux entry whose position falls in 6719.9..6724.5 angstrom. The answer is 6.513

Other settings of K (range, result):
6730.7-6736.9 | 6.8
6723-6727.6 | 6.69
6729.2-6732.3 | 6.88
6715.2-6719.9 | 6.78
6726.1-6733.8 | 6.8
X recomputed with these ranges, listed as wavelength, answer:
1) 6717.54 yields 6.779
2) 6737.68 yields 7.156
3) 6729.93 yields 6.987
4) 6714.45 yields 6.935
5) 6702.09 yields 6.858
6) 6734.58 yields 6.747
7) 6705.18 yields 6.788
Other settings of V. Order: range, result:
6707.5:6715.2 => 6.935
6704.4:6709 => 6.698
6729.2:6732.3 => 6.777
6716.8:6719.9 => 6.585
